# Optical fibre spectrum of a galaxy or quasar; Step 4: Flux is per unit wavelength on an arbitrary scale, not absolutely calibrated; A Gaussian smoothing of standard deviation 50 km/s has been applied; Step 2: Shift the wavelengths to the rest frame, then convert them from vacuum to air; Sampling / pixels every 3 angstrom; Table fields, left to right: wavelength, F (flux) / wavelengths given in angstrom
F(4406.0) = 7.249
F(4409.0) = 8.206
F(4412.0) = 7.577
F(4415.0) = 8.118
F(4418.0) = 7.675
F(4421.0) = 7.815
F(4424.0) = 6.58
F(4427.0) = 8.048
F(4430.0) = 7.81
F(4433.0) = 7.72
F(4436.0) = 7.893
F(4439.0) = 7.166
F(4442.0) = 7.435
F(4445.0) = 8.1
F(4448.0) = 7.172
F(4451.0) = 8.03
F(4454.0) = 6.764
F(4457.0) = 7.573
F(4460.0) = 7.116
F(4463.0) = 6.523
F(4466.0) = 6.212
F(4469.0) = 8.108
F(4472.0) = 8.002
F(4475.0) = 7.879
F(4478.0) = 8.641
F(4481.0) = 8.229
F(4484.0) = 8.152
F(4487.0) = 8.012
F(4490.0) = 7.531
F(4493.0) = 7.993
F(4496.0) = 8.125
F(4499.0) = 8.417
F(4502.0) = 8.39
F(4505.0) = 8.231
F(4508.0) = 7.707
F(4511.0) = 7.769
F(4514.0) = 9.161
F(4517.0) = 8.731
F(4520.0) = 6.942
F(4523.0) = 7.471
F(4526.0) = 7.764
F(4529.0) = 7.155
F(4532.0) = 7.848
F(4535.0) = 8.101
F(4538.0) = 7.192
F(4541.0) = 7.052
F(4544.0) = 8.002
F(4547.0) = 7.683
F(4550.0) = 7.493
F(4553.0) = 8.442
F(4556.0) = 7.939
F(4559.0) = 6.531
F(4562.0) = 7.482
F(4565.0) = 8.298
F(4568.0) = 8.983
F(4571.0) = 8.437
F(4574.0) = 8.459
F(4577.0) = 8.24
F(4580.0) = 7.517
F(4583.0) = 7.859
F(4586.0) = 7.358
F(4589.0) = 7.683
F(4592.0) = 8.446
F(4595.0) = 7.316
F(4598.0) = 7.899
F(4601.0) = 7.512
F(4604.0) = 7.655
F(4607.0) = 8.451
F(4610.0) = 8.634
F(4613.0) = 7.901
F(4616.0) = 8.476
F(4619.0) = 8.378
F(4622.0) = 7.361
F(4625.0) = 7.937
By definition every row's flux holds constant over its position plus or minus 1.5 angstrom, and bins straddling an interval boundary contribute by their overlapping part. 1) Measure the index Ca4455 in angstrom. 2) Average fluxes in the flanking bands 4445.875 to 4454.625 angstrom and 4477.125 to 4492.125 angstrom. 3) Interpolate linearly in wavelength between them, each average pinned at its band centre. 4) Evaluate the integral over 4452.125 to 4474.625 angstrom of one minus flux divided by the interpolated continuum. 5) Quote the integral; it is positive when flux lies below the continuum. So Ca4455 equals 1.3 angstrom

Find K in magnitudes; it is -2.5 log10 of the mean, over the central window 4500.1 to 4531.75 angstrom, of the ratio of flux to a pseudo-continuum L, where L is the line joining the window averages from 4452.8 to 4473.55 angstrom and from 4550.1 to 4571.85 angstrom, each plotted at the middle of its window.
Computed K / -0.05 mag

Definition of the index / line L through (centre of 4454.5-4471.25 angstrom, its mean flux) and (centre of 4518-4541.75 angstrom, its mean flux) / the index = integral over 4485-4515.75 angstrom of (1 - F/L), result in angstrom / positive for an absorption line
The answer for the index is -3.4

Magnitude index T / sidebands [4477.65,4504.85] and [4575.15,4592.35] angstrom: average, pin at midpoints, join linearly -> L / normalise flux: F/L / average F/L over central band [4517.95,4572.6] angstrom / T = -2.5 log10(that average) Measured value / 0.03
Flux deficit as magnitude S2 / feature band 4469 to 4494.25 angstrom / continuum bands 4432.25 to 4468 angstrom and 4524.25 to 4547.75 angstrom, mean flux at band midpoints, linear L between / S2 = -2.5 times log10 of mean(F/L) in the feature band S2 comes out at -0.09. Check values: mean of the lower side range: 7.31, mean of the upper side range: 7.6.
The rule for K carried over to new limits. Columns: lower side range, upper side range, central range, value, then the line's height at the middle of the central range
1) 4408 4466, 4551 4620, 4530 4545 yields 0.03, 7.83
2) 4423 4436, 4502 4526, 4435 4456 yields 0.03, 7.69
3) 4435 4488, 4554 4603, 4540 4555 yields 0.01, 7.8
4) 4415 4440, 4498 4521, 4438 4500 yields 0.03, 7.91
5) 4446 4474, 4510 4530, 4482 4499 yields -0.06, 7.59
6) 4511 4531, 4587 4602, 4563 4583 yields -0.06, 7.79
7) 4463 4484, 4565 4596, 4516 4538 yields 0.04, 7.91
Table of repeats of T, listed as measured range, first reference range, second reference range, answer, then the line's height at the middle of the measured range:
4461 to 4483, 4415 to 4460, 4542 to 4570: -0.001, 7.65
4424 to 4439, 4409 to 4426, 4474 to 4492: 0.007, 7.72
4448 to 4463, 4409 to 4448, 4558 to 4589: 0.065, 7.71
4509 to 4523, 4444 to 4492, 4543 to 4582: -0.036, 7.8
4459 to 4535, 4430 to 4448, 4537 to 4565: -0.035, 7.61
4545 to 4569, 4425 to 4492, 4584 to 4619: 0.003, 7.86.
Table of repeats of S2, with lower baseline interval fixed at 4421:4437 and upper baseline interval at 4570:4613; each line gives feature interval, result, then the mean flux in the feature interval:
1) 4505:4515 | -0.05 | 8.17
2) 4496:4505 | -0.08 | 8.33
